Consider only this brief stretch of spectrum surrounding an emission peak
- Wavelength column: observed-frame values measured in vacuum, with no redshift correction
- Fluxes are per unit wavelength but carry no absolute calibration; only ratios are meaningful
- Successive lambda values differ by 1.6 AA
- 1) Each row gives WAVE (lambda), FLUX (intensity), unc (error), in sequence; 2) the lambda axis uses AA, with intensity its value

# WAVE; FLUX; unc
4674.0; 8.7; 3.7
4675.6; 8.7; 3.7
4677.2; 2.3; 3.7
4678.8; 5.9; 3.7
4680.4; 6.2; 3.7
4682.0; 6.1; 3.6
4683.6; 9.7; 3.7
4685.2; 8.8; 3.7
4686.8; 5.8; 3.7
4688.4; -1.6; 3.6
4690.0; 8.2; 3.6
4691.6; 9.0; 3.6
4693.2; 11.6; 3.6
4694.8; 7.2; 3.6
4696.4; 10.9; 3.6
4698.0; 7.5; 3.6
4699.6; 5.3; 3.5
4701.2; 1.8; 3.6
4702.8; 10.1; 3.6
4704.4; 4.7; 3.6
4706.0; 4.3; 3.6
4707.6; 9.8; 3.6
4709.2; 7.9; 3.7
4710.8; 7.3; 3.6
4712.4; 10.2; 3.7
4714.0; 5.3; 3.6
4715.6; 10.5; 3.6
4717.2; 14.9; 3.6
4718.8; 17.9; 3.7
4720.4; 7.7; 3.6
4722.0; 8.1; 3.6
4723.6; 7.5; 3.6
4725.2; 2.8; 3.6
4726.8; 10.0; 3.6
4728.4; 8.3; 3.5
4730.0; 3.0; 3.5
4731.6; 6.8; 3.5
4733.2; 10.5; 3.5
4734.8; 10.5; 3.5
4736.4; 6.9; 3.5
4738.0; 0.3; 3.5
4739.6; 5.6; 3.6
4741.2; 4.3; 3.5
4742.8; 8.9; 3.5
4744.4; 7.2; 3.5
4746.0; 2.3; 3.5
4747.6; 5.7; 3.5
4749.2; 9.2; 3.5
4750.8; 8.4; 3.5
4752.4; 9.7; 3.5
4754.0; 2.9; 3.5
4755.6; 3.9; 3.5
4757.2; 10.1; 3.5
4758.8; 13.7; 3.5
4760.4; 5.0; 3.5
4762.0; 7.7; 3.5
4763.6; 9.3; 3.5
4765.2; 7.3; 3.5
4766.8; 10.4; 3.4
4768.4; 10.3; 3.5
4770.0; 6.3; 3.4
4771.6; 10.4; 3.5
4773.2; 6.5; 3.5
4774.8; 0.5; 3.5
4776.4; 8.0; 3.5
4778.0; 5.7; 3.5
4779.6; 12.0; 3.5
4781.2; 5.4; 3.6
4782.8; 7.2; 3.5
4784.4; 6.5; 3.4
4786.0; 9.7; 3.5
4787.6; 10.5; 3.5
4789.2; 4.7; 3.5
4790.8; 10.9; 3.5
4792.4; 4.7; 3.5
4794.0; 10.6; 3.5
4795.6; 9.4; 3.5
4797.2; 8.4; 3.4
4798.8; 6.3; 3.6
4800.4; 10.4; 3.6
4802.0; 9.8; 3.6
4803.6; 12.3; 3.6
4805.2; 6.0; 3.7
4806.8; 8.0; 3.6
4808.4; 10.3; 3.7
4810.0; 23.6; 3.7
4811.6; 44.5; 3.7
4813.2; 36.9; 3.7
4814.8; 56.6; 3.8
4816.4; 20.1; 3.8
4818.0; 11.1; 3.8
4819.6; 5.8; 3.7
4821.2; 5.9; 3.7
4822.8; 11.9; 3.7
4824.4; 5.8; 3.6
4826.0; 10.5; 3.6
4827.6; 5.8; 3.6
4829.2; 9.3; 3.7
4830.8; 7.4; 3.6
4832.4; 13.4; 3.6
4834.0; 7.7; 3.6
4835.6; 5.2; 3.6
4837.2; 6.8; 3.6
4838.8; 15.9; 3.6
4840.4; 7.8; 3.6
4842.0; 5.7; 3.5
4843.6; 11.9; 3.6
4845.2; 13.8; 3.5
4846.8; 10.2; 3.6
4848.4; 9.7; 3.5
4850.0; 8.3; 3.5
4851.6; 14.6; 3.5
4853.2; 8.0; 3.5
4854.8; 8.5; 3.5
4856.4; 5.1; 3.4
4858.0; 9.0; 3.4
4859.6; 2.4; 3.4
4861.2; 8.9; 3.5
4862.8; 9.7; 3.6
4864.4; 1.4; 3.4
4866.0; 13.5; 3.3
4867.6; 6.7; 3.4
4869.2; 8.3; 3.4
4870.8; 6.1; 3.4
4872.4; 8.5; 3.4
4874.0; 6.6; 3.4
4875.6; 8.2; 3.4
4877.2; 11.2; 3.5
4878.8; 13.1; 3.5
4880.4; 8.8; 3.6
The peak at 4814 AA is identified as [O II] 3727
